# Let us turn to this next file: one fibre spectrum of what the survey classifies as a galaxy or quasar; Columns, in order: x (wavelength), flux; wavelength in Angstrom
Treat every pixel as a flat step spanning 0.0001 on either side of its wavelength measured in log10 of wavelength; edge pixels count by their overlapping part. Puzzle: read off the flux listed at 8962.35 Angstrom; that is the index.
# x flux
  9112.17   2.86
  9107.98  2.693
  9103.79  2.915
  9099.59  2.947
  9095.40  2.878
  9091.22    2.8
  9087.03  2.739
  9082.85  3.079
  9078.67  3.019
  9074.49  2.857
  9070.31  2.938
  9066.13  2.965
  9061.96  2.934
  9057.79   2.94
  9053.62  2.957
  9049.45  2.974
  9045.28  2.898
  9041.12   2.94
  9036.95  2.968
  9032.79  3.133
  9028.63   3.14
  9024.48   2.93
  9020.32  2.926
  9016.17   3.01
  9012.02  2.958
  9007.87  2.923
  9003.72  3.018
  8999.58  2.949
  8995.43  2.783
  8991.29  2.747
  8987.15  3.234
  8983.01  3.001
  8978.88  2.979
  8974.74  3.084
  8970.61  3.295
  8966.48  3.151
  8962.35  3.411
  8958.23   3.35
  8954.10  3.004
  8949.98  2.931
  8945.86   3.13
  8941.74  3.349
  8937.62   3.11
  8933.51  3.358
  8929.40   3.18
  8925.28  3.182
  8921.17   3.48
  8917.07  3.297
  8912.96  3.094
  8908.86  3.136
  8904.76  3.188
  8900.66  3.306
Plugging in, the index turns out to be 3.411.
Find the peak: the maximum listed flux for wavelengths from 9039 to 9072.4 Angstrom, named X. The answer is 2.974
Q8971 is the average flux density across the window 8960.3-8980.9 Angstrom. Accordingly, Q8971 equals 3.18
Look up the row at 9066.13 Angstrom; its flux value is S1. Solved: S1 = 2.965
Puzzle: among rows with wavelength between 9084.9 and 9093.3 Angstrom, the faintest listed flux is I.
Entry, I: 2.739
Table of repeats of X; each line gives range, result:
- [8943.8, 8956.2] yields 3.13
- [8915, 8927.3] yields 3.48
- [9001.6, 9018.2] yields 3.018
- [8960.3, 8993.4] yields 3.411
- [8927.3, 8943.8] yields 3.358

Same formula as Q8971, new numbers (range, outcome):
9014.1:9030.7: 3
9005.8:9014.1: 2.94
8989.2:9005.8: 2.87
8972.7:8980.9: 3.03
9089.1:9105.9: 2.88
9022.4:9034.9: 3.07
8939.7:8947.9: 3.24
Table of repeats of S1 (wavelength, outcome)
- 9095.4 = 2.878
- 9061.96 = 2.934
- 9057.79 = 2.94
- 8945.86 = 3.13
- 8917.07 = 3.297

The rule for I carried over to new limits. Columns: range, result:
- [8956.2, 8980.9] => 2.979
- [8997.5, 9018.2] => 2.923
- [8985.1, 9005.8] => 2.747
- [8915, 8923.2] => 3.297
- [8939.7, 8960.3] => 2.931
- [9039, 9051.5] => 2.898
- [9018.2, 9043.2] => 2.926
